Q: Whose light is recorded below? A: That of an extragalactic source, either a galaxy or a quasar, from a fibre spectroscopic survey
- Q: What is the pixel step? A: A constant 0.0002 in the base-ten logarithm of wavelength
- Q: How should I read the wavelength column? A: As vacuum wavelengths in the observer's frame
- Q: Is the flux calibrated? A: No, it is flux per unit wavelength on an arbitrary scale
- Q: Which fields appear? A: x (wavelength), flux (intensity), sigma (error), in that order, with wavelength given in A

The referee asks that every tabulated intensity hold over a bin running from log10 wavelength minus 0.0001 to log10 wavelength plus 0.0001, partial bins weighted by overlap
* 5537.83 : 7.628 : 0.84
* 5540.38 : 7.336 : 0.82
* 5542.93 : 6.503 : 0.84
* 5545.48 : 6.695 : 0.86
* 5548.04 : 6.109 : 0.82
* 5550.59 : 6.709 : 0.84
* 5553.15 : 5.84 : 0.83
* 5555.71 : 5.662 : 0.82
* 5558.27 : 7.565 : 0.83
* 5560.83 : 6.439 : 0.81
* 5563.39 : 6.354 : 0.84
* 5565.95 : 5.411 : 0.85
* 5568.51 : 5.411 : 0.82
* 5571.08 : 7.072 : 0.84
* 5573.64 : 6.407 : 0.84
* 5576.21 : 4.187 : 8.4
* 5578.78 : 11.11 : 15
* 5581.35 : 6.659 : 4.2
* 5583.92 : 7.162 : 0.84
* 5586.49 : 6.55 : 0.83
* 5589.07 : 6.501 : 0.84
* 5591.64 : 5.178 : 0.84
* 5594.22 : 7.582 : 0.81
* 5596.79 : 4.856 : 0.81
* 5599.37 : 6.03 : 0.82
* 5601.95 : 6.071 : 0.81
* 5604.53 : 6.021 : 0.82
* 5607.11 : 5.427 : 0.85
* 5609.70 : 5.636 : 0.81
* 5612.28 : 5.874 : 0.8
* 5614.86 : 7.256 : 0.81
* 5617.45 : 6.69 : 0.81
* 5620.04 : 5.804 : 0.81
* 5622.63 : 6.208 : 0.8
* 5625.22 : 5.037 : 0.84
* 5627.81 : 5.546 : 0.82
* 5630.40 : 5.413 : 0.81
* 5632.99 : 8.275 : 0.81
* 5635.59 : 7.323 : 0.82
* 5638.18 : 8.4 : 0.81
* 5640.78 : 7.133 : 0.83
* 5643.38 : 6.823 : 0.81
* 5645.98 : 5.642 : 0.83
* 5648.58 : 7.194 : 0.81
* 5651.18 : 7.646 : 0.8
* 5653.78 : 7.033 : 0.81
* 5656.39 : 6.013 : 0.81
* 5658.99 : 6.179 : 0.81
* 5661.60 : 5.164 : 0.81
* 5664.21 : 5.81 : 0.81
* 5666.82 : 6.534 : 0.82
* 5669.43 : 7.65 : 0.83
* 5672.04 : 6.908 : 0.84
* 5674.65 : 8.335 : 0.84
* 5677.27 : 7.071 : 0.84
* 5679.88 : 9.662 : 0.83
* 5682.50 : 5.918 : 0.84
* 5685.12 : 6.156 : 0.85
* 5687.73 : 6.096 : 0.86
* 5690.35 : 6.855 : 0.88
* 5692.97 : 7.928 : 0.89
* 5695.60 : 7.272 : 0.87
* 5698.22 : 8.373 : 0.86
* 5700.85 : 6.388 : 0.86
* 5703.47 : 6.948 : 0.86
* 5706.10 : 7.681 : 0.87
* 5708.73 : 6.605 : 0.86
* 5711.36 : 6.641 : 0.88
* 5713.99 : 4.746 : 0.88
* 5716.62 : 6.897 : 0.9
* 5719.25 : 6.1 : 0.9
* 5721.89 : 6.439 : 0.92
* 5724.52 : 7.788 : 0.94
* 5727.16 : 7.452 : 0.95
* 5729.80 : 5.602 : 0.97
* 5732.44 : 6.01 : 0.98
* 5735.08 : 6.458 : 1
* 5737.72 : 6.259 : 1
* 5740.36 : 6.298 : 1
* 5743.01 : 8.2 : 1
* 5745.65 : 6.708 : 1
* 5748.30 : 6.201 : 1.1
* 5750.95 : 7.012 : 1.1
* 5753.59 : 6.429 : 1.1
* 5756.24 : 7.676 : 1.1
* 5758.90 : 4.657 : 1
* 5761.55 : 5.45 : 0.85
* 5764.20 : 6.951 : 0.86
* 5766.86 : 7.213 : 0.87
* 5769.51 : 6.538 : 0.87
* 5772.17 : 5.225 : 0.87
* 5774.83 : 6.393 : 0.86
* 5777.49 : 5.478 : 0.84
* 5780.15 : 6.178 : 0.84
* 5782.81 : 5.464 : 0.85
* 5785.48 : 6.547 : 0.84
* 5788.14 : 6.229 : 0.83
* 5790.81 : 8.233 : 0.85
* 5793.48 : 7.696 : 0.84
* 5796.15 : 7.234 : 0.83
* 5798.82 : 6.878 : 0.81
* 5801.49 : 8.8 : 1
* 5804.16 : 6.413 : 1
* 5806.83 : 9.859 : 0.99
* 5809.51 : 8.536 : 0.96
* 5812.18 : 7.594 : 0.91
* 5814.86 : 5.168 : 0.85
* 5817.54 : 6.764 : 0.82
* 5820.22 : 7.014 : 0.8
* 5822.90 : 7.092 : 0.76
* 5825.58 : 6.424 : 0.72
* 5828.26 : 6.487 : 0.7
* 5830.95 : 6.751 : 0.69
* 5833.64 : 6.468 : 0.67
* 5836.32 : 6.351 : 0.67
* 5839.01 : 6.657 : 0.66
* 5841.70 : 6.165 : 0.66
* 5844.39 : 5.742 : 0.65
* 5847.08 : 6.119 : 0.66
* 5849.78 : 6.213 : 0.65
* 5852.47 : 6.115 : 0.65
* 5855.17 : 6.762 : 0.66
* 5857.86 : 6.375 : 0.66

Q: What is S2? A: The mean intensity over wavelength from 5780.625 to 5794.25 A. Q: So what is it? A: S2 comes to 6.75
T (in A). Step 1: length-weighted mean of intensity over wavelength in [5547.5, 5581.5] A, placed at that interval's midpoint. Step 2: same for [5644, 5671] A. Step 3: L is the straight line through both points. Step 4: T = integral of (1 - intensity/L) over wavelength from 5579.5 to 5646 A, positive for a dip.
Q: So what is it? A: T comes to 1.0 A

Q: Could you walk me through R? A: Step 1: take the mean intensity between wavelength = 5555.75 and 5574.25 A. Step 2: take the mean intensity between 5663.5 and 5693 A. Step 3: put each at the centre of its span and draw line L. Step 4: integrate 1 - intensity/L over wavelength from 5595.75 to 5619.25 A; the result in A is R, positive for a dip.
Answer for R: 2.20 A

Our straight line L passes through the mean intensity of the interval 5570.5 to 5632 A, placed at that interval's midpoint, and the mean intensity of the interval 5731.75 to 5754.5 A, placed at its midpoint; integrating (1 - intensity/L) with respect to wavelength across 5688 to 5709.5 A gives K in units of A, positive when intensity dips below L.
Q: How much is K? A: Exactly -2.3 A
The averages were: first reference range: 6.26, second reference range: 6.64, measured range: 7.21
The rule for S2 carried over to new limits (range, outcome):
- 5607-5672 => 6.5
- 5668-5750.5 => 6.89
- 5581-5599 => 6.32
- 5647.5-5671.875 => 6.59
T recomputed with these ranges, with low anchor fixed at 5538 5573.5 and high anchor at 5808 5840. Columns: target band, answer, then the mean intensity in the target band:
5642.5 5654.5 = -0.56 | 6.86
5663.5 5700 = -3.28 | 7.2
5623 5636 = 0.58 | 6.24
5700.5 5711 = -0.47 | 6.93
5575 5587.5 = -1.35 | 7.16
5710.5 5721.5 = 0.90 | 6.1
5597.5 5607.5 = 0.96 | 5.87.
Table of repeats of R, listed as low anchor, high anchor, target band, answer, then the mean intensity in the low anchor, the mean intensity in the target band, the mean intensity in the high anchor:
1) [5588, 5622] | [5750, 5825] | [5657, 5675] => -0.6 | 6.07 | 6.54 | 6.81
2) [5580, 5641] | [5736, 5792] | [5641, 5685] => -3.1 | 6.35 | 6.84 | 6.44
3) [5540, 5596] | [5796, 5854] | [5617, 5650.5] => 0.1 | 6.54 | 6.59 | 6.85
